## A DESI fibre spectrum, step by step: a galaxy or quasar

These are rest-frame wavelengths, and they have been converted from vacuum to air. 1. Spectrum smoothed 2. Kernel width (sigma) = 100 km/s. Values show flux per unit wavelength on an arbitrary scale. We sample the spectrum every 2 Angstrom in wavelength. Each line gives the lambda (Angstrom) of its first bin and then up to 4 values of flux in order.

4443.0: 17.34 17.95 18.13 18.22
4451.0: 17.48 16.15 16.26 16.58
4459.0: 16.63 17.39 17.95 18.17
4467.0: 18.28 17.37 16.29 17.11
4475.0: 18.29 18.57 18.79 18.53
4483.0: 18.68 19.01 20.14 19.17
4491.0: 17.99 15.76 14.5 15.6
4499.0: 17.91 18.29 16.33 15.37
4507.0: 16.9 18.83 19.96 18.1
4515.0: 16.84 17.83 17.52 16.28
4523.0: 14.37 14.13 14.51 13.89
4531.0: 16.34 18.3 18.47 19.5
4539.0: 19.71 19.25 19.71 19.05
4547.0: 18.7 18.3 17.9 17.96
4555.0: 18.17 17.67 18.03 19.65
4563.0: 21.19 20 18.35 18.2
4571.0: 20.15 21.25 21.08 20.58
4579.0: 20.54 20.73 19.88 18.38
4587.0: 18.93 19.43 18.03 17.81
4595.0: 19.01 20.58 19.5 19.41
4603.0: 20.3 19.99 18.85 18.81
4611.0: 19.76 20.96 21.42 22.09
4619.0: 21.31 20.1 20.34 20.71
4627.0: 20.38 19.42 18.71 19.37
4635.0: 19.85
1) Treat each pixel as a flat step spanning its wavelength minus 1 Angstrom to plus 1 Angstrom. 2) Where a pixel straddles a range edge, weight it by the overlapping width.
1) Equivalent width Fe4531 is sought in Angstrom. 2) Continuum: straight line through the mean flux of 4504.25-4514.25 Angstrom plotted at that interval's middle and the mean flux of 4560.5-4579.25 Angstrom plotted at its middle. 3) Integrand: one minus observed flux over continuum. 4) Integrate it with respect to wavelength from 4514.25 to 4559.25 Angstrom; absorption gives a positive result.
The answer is 3.3 Angstrom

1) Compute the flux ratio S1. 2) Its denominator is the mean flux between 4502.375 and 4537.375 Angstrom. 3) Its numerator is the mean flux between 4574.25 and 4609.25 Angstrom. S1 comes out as 1.2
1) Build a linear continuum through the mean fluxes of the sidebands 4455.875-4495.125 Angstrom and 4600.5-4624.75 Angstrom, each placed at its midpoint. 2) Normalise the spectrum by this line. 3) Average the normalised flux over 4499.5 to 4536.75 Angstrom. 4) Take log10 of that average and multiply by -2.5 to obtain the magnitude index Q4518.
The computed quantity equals 0.106 mag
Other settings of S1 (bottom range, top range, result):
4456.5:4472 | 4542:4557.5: 1.06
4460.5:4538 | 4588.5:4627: 1.15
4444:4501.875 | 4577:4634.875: 1.12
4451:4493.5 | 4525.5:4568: 1.03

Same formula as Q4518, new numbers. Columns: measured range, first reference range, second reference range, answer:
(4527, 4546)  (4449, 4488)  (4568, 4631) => 0.050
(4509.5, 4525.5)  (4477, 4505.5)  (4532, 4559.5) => 0.067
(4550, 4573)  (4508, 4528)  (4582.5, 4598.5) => -0.047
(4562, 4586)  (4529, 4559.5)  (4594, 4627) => -0.048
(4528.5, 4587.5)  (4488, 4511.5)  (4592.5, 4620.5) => -0.018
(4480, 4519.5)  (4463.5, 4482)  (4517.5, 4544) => -0.008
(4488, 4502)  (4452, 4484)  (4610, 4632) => 0.065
